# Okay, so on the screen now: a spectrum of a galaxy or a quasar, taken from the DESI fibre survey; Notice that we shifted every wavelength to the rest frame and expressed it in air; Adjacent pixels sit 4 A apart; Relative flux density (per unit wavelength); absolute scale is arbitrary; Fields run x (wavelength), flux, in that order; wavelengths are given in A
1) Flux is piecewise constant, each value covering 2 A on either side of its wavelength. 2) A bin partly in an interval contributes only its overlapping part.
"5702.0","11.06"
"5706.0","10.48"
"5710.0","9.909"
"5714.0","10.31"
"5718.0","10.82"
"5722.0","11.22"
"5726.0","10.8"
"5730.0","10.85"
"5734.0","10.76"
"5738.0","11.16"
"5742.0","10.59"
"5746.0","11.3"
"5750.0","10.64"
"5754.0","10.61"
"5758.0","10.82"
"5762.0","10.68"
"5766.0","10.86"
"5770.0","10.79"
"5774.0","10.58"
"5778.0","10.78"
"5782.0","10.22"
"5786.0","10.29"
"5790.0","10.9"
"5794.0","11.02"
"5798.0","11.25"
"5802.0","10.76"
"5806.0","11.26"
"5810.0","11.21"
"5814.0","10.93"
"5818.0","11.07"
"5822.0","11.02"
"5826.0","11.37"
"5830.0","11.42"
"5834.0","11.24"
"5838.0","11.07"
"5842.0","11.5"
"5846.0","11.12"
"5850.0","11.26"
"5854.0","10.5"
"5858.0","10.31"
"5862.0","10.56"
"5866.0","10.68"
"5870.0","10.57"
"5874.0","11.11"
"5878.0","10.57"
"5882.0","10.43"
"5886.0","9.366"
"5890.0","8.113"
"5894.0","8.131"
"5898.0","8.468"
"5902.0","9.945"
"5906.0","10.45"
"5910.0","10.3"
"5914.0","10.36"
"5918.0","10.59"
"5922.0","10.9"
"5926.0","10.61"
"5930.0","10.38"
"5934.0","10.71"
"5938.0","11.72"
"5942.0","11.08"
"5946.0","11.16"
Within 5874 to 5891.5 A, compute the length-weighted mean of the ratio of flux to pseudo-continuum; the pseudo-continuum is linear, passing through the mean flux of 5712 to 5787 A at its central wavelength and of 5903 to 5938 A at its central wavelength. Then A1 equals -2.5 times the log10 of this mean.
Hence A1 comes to 0.08 mag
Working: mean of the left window 10.7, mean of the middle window 9.83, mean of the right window 10.6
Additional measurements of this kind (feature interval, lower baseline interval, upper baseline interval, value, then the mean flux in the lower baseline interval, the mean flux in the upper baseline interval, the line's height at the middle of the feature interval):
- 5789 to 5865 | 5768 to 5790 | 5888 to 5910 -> -0.11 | 10.6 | 9.14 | 9.99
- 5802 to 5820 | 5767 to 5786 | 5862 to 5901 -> -0.08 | 10.6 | 9.76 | 10.3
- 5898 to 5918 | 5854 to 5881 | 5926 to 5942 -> 0.07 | 10.6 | 10.9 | 10.8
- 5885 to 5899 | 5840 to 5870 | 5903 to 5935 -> 0.25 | 10.8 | 10.5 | 10.6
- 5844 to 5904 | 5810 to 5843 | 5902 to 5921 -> 0.07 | 11.2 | 10.4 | 10.7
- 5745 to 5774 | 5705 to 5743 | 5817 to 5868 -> 0.00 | 10.7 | 11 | 10.8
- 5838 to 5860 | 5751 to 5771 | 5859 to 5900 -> -0.09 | 10.7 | 9.81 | 10.1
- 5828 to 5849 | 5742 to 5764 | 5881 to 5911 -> -0.14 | 10.8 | 9.34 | 9.92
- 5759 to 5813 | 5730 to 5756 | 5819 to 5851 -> 0.02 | 10.8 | 11.2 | 11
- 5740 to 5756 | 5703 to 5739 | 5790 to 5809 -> 0.00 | 10.7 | 11.1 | 10.8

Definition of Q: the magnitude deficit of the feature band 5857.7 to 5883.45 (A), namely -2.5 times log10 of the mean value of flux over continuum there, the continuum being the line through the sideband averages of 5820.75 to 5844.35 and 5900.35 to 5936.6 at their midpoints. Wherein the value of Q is 0.03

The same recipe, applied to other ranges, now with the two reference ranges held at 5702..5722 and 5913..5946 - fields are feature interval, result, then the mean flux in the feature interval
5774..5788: 0.02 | 10.5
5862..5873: 0.01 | 10.7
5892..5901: 0.26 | 8.48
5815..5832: -0.05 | 11.2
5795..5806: -0.04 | 11.1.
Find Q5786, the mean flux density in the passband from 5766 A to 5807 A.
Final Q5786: 10.8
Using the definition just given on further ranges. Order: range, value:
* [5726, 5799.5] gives 10.8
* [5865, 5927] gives 10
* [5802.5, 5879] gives 11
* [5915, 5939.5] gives 10.8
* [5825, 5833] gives 11.4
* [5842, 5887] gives 10.7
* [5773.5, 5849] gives 11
